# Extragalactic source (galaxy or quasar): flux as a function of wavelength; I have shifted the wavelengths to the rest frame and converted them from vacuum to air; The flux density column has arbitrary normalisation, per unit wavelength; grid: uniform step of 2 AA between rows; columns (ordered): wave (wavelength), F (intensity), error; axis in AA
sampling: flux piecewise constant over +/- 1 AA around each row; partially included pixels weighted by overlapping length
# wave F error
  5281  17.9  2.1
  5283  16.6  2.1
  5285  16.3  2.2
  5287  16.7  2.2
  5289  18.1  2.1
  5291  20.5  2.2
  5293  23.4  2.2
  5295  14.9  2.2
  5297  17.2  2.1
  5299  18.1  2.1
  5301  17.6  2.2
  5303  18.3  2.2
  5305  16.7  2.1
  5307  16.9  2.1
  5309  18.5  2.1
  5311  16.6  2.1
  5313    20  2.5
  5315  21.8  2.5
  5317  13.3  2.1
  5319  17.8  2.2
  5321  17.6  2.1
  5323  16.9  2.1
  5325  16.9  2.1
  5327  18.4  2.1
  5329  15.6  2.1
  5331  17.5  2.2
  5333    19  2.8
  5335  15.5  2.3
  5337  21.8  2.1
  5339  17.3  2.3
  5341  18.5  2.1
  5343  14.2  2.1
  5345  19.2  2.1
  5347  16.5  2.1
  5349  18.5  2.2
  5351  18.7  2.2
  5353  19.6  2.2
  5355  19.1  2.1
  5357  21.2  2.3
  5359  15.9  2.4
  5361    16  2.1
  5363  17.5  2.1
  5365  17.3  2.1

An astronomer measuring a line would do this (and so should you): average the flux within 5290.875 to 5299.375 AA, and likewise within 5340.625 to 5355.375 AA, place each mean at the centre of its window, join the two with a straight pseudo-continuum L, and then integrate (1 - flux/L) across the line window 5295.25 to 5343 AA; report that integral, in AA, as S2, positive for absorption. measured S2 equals 2.0 AA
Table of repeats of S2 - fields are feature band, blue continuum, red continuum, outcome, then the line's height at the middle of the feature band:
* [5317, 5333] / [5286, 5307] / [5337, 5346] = 0.71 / 17.9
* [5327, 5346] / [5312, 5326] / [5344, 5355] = 0.57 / 18.2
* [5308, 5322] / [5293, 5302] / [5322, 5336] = -0.47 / 17.4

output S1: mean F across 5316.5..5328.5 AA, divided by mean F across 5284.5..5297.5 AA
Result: 0.9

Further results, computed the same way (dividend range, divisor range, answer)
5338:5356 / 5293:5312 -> 1.02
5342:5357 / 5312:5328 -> 1.02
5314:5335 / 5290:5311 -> 0.96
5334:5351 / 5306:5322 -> 1.00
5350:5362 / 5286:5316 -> 1.00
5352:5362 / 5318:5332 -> 1.06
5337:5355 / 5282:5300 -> 1.01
